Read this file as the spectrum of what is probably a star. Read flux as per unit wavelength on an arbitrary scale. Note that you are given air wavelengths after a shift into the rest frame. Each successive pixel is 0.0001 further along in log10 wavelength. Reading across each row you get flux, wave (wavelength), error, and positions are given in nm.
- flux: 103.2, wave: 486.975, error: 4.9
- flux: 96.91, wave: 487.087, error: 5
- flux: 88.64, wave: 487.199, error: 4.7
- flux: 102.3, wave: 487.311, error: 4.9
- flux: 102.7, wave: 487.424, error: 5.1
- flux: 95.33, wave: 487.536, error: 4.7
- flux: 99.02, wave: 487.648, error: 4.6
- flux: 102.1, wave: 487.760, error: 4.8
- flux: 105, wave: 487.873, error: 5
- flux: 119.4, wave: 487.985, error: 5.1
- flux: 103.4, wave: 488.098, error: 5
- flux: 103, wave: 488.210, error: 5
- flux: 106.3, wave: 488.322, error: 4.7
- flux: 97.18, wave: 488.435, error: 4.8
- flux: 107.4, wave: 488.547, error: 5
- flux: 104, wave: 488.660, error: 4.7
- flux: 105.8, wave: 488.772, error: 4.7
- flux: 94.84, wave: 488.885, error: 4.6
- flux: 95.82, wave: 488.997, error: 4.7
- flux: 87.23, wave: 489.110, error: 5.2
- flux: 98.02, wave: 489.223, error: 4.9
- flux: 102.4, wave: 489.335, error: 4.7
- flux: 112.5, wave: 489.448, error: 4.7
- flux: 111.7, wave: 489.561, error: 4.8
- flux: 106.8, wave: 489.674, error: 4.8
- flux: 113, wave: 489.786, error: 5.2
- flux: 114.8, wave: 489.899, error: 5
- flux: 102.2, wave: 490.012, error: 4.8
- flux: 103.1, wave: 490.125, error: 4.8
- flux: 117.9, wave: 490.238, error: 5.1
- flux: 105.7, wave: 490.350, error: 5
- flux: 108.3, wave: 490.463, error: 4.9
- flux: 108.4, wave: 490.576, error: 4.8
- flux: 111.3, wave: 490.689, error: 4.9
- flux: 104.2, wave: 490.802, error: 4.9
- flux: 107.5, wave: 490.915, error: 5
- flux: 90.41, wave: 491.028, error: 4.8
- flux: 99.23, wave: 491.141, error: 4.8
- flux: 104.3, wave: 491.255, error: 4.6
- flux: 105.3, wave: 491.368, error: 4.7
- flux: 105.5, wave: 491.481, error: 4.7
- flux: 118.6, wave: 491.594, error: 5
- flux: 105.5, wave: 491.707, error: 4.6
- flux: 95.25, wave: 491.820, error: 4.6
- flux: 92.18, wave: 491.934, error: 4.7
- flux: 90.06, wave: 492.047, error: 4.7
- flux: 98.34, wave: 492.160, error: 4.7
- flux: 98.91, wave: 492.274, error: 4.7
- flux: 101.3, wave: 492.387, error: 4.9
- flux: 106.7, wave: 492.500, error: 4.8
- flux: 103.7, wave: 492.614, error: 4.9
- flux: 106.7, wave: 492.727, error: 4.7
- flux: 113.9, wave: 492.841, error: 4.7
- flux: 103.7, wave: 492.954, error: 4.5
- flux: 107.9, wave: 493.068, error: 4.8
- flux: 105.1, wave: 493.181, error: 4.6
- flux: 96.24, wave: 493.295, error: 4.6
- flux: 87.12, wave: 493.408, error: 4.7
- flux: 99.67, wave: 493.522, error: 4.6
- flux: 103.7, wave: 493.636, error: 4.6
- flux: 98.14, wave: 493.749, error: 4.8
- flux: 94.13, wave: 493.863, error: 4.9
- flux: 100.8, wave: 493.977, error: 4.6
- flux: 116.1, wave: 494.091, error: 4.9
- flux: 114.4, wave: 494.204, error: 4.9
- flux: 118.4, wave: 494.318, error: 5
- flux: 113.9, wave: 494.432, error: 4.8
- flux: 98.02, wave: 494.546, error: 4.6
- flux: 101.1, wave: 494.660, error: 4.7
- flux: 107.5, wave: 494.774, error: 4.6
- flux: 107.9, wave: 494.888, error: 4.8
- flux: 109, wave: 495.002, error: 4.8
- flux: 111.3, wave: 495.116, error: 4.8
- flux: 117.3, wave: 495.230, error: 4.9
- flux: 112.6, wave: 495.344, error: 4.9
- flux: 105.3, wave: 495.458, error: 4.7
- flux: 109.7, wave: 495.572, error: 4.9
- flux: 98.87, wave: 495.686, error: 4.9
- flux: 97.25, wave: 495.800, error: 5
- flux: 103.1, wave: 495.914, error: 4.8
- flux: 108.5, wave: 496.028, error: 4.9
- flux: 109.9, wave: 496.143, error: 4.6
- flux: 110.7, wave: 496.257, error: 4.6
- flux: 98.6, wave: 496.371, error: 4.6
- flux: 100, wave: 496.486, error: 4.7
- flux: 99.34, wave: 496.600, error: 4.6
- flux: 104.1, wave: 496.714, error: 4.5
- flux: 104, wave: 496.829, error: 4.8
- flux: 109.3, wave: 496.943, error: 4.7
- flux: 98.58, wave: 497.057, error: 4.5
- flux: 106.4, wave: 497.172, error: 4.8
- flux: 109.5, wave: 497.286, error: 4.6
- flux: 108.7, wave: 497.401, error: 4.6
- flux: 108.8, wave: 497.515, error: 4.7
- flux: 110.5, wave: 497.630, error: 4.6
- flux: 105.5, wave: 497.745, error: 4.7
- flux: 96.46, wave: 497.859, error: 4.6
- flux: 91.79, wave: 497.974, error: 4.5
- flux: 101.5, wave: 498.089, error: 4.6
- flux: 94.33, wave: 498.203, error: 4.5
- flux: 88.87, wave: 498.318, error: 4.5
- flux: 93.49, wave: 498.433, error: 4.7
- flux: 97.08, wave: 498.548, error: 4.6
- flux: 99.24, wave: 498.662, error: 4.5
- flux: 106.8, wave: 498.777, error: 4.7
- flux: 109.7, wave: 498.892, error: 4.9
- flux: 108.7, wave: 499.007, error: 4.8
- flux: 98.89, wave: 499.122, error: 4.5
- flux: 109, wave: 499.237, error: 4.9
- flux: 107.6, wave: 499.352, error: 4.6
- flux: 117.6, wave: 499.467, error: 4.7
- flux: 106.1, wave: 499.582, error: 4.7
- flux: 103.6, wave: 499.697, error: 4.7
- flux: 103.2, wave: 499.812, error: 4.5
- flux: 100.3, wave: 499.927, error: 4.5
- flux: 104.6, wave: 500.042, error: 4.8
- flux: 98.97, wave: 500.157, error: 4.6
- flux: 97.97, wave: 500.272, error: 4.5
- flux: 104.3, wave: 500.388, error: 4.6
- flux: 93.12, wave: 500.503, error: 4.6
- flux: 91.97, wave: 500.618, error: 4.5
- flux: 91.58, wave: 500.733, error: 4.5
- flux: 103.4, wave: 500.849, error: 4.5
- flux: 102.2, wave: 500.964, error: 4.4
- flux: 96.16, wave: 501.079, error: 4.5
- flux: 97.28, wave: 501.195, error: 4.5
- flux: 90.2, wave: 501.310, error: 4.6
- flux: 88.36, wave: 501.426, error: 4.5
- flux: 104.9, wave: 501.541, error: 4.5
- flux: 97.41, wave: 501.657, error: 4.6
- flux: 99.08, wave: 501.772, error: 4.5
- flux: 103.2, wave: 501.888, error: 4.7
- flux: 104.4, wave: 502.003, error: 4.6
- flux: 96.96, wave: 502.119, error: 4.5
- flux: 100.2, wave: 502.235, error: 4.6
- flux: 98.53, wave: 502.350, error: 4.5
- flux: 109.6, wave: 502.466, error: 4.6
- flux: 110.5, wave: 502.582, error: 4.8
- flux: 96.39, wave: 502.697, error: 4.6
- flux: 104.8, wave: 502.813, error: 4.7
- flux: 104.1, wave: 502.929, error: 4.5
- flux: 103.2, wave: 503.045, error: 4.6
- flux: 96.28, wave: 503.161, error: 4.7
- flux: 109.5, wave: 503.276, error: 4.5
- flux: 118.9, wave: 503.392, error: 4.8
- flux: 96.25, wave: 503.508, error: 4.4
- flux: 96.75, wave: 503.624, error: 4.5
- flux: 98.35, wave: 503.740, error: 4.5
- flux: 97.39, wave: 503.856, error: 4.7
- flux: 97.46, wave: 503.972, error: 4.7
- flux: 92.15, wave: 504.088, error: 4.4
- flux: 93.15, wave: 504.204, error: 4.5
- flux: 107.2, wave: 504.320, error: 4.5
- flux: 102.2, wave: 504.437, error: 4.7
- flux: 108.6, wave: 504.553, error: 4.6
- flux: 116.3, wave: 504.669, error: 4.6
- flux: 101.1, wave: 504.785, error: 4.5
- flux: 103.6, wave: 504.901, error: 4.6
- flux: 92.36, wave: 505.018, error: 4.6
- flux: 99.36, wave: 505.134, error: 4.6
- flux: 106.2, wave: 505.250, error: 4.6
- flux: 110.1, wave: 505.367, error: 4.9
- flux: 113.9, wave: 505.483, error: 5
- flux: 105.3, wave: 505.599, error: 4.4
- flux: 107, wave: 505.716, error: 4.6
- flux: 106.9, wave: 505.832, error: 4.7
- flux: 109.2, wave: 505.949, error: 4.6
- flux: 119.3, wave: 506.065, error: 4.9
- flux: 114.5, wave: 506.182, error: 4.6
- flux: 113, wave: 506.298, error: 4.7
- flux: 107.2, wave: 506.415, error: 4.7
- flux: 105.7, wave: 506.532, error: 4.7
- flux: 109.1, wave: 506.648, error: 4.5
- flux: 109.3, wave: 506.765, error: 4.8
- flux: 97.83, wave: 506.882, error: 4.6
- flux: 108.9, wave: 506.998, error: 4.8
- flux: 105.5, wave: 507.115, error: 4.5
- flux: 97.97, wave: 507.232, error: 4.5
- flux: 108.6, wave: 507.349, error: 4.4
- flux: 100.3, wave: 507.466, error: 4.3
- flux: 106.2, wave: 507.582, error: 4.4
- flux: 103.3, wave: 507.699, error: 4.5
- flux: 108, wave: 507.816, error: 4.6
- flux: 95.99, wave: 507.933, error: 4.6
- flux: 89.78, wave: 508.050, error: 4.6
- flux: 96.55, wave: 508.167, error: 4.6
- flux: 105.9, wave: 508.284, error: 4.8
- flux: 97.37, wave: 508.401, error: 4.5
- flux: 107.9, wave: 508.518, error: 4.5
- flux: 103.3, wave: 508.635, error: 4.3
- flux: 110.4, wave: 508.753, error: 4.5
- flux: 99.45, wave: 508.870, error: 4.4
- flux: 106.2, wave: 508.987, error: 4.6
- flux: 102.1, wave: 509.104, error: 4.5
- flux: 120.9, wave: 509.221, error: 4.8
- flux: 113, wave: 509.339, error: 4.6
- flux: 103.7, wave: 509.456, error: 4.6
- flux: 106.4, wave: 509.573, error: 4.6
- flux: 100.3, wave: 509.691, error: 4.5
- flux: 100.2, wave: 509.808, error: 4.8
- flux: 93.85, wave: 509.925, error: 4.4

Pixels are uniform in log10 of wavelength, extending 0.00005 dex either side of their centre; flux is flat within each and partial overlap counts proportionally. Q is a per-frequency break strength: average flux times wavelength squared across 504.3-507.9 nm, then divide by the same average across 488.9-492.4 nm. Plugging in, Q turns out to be 1.09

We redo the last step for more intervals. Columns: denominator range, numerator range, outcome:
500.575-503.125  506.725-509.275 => 1.06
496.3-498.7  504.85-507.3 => 1.09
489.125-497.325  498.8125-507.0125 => 1.02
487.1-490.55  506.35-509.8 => 1.09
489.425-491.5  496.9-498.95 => 0.98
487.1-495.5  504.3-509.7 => 1.08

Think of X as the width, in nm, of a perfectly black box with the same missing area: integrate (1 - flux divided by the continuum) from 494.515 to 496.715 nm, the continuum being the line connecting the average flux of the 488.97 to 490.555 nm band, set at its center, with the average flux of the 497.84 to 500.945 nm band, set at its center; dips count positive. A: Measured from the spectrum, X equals -0.06 nm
